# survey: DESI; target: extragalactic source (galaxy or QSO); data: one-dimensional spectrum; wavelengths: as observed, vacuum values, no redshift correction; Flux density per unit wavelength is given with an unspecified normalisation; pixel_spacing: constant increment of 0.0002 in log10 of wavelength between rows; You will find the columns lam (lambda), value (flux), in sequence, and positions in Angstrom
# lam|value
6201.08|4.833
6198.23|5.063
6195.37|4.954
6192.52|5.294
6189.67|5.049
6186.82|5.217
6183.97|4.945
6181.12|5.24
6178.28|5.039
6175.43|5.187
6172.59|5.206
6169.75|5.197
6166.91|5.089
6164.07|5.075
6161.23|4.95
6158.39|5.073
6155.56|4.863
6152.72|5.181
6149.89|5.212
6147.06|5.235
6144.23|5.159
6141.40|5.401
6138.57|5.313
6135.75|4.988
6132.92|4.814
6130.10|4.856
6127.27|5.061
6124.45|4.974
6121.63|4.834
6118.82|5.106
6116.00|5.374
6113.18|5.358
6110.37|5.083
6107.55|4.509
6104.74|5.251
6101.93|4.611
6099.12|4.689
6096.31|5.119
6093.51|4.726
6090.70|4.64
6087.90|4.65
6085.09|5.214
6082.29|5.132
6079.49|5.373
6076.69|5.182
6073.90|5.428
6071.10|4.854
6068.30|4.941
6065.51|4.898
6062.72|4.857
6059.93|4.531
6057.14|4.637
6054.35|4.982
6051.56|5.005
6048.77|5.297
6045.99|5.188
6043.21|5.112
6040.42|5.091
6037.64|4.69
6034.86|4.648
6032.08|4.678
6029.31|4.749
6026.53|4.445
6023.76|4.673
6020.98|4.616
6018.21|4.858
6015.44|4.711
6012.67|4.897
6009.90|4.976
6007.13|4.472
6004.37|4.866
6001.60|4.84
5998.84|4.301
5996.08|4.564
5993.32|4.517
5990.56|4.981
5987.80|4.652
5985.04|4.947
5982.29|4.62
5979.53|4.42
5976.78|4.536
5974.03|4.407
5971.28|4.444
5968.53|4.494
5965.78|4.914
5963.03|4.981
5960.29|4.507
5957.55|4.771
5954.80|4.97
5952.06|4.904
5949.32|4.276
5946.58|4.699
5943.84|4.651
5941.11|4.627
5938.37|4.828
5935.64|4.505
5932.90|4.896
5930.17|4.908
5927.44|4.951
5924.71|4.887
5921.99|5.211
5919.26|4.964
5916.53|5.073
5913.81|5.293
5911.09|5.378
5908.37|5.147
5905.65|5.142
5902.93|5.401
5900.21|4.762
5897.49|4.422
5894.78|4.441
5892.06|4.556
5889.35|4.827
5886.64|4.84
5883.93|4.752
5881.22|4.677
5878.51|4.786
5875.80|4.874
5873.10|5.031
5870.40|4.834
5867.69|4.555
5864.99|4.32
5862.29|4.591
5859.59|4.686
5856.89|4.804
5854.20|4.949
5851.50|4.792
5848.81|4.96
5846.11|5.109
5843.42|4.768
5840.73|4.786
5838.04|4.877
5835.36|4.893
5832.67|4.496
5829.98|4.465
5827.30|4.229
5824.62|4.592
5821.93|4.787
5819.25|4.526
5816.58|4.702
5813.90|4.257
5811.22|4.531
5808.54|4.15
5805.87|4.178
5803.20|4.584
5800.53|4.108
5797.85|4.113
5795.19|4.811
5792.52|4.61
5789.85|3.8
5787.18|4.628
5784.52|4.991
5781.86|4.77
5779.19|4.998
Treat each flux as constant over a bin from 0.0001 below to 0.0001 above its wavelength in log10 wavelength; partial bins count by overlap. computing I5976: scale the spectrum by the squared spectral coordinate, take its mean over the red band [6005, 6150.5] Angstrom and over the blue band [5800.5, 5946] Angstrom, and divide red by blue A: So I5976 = 1.11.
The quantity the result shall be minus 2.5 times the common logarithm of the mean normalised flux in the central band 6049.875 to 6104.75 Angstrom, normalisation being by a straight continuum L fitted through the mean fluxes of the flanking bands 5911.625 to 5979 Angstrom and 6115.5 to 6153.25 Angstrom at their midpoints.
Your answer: 0.02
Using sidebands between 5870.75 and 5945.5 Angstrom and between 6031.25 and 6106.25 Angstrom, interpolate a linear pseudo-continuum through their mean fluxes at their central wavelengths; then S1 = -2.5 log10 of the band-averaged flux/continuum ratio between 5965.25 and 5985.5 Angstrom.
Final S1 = 0.08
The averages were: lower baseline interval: 4.88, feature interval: 4.57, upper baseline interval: 4.94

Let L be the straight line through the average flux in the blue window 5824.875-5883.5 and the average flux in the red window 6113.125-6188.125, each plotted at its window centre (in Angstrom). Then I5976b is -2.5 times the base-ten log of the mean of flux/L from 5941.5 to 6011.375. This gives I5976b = 0.05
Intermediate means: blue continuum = 4.74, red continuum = 5.1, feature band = 4.67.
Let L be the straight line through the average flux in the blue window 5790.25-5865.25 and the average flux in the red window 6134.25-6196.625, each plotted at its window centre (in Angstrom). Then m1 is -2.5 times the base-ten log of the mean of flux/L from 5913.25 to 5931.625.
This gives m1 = -0.064 mag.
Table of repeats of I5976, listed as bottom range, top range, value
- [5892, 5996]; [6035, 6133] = 1.09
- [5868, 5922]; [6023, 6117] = 1.07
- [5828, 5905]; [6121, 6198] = 1.18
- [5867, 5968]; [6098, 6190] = 1.13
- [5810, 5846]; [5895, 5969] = 1.09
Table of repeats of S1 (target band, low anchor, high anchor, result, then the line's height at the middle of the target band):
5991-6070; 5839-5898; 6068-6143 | 0.03 mag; 4.93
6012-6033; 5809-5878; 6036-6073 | 0.04 mag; 4.9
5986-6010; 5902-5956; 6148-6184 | 0.07 mag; 4.98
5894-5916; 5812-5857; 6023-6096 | -0.06 mag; 4.77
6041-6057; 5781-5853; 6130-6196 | -0.03 mag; 4.94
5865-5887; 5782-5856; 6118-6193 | -0.02 mag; 4.67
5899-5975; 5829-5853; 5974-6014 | -0.03 mag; 4.72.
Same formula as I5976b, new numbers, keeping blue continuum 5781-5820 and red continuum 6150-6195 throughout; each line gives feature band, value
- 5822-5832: 0.004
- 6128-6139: 0.015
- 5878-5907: -0.040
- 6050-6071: 0.015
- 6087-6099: 0.041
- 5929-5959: -0.006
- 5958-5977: 0.027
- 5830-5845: -0.054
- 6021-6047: 0.016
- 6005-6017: 0.011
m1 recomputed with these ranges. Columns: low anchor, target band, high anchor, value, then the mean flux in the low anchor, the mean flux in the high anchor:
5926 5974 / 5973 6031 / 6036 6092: 0.04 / 4.72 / 4.98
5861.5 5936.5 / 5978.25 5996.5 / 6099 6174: 0.06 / 4.86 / 5.06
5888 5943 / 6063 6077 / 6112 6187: 0.00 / 4.91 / 5.11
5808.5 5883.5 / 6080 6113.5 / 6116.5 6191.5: 0.02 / 4.69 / 5.09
